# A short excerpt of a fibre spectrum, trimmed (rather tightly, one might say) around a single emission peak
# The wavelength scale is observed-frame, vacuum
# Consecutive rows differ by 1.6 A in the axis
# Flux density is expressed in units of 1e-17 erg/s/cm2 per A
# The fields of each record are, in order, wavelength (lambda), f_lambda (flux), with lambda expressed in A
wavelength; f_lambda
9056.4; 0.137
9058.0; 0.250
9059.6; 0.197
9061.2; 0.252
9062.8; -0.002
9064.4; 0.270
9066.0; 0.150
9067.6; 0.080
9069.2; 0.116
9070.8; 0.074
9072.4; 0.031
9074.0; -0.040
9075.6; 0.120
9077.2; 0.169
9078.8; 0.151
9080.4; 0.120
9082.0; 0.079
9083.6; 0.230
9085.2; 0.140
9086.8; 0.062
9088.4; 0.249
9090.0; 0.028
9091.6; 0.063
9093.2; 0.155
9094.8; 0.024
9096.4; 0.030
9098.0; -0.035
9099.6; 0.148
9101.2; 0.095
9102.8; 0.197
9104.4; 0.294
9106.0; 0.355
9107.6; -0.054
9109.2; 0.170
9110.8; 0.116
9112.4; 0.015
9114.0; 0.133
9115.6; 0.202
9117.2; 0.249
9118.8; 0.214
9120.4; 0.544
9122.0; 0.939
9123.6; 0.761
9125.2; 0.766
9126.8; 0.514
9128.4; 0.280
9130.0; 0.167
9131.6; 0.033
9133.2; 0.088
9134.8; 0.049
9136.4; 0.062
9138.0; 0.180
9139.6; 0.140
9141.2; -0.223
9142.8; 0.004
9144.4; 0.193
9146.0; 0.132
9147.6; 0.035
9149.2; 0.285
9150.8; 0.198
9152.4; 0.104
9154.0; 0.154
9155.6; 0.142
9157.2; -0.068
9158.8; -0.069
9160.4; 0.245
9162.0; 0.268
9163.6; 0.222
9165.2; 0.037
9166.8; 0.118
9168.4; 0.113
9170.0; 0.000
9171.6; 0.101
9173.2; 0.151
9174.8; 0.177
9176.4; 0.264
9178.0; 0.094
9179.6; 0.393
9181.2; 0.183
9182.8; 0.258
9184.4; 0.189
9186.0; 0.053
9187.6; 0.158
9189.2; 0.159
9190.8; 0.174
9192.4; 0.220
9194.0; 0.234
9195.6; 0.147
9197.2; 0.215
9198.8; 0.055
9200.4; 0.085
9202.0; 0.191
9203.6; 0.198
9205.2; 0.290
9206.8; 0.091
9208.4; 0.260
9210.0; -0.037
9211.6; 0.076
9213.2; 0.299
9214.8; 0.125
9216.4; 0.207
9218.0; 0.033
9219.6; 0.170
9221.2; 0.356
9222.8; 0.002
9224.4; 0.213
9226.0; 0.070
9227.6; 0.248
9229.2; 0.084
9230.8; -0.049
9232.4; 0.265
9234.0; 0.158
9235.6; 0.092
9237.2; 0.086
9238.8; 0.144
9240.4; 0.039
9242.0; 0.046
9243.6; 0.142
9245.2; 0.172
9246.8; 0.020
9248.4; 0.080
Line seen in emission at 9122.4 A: H-beta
